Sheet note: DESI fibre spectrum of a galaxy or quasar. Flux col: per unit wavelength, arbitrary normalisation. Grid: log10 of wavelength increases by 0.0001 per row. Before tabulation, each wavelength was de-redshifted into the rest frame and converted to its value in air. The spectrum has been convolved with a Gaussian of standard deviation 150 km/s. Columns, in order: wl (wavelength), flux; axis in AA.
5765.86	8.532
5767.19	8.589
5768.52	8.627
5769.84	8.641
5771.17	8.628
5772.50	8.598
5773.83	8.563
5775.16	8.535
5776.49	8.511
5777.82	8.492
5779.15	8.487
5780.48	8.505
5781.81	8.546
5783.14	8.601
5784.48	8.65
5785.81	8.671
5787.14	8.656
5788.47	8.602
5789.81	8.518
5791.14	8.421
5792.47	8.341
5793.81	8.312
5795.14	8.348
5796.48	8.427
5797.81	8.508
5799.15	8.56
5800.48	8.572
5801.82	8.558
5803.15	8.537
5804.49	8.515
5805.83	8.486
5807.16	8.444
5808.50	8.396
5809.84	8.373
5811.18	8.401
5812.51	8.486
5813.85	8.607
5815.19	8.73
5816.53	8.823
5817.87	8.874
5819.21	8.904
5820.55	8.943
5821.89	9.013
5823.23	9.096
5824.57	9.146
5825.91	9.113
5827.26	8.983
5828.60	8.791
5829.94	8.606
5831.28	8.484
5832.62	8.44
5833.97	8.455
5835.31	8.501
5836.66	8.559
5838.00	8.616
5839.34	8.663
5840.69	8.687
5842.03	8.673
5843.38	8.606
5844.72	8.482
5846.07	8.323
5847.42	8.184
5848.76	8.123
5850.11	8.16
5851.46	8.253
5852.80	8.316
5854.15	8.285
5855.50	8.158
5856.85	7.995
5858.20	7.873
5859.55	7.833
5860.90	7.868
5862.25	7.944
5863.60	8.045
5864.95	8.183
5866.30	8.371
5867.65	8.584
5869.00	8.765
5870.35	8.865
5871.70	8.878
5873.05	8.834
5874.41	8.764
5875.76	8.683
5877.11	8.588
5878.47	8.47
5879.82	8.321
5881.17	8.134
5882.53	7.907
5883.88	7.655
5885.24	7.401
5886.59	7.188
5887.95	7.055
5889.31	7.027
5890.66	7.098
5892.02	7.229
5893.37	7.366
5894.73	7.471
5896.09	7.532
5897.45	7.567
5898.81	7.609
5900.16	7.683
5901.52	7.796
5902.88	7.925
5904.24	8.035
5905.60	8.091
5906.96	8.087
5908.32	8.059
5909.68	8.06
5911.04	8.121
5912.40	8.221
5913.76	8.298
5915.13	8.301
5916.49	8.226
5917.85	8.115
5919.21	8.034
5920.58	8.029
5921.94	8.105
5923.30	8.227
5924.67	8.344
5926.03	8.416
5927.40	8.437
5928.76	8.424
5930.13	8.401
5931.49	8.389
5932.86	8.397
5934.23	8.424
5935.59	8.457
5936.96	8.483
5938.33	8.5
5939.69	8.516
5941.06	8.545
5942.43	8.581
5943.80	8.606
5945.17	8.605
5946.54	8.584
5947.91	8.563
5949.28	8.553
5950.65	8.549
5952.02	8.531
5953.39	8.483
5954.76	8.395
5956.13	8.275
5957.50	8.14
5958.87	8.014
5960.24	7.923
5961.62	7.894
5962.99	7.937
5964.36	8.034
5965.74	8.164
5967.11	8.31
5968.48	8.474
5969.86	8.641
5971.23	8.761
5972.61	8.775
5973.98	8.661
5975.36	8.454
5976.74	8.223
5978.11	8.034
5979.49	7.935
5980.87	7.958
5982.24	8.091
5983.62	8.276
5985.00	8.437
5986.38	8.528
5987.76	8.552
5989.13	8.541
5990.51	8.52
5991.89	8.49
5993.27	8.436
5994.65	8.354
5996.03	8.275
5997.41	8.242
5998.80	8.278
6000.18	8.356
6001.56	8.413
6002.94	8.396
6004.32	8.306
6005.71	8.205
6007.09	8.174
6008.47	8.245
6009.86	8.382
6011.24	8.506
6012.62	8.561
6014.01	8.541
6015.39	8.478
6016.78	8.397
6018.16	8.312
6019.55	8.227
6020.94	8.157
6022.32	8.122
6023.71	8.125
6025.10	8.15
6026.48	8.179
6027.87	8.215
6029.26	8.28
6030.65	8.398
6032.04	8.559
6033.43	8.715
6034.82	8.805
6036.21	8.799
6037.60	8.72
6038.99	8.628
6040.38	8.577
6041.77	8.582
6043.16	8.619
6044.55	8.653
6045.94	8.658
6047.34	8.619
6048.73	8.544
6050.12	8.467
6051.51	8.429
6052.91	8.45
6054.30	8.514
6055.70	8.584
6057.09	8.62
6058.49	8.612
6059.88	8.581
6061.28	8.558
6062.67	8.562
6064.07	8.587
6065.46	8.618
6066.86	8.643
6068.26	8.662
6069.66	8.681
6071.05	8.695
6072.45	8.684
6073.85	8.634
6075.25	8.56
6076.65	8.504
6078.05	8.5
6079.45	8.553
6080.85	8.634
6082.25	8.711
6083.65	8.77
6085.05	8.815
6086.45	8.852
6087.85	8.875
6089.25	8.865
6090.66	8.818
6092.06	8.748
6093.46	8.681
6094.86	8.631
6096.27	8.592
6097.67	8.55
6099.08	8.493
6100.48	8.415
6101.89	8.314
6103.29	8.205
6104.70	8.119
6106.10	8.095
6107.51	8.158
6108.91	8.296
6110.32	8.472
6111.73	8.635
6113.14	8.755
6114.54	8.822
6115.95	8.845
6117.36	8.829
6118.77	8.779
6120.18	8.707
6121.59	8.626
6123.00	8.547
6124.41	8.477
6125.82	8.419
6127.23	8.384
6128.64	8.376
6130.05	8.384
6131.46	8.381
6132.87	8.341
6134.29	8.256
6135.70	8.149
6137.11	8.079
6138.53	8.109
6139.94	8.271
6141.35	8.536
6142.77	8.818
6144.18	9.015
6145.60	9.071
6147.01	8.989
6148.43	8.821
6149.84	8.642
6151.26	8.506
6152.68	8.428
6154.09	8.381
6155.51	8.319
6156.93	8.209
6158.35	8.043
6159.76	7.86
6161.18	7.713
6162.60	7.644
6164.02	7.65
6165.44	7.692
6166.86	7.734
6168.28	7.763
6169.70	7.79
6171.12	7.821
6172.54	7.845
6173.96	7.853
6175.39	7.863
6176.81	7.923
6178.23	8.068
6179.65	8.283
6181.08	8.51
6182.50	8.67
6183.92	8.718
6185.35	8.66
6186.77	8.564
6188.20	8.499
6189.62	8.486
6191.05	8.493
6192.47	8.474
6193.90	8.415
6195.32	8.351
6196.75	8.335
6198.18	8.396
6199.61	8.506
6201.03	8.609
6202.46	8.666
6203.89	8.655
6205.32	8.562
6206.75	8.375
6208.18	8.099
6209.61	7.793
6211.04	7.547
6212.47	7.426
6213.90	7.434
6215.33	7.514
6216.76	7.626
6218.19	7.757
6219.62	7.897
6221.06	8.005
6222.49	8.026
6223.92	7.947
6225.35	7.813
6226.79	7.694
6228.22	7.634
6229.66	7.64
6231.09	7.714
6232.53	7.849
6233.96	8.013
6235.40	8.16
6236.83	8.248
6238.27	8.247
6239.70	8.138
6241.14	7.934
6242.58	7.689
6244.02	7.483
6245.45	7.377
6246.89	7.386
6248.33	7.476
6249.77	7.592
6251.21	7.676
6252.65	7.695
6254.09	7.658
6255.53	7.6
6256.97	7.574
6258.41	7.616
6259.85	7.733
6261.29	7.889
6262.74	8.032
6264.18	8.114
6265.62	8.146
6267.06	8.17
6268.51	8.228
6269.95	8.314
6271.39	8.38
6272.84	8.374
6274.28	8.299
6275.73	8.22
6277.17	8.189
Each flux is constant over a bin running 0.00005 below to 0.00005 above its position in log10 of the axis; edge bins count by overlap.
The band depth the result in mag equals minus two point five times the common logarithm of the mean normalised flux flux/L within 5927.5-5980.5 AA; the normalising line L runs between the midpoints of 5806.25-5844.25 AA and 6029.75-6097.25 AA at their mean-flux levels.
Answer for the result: 0.036 mag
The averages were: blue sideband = 8.69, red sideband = 8.64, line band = 8.38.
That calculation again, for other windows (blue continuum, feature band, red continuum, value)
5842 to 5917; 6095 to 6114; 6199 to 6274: -0.06 mag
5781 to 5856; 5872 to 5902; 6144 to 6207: 0.09 mag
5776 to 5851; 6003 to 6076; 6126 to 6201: -0.01 mag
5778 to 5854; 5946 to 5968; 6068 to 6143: 0.04 mag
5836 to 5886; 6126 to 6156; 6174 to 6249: -0.05 mag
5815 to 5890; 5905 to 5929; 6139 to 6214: 0.02 mag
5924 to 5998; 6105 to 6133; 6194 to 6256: -0.05 mag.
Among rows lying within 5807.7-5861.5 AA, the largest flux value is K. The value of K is 9.146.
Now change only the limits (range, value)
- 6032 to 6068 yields 8.805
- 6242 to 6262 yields 7.889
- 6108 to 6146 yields 9.071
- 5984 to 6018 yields 8.561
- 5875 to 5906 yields 8.683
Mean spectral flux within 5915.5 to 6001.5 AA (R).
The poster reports 8.35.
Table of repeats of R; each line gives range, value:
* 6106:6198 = 8.35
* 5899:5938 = 8.2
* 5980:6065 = 8.44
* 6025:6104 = 8.59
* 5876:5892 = 7.72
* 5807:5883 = 8.5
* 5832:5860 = 8.34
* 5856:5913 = 7.98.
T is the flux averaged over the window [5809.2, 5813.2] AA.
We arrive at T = 8.43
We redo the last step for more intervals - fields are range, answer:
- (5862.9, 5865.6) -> 8.11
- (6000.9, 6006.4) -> 8.33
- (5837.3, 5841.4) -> 8.67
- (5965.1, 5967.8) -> 8.26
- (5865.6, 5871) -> 8.65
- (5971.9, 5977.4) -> 8.52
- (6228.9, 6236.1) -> 7.87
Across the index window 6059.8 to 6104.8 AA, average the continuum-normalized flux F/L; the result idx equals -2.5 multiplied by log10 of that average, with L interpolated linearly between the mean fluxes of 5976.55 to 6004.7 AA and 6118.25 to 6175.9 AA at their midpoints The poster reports -0.041 mag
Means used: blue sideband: 8.32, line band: 8.62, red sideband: 8.27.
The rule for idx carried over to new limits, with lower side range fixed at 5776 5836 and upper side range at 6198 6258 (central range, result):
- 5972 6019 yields -0.011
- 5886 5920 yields 0.090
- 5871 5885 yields 0.012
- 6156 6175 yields 0.023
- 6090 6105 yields -0.054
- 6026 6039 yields -0.040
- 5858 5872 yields 0.028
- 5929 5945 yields -0.013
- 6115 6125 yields -0.081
